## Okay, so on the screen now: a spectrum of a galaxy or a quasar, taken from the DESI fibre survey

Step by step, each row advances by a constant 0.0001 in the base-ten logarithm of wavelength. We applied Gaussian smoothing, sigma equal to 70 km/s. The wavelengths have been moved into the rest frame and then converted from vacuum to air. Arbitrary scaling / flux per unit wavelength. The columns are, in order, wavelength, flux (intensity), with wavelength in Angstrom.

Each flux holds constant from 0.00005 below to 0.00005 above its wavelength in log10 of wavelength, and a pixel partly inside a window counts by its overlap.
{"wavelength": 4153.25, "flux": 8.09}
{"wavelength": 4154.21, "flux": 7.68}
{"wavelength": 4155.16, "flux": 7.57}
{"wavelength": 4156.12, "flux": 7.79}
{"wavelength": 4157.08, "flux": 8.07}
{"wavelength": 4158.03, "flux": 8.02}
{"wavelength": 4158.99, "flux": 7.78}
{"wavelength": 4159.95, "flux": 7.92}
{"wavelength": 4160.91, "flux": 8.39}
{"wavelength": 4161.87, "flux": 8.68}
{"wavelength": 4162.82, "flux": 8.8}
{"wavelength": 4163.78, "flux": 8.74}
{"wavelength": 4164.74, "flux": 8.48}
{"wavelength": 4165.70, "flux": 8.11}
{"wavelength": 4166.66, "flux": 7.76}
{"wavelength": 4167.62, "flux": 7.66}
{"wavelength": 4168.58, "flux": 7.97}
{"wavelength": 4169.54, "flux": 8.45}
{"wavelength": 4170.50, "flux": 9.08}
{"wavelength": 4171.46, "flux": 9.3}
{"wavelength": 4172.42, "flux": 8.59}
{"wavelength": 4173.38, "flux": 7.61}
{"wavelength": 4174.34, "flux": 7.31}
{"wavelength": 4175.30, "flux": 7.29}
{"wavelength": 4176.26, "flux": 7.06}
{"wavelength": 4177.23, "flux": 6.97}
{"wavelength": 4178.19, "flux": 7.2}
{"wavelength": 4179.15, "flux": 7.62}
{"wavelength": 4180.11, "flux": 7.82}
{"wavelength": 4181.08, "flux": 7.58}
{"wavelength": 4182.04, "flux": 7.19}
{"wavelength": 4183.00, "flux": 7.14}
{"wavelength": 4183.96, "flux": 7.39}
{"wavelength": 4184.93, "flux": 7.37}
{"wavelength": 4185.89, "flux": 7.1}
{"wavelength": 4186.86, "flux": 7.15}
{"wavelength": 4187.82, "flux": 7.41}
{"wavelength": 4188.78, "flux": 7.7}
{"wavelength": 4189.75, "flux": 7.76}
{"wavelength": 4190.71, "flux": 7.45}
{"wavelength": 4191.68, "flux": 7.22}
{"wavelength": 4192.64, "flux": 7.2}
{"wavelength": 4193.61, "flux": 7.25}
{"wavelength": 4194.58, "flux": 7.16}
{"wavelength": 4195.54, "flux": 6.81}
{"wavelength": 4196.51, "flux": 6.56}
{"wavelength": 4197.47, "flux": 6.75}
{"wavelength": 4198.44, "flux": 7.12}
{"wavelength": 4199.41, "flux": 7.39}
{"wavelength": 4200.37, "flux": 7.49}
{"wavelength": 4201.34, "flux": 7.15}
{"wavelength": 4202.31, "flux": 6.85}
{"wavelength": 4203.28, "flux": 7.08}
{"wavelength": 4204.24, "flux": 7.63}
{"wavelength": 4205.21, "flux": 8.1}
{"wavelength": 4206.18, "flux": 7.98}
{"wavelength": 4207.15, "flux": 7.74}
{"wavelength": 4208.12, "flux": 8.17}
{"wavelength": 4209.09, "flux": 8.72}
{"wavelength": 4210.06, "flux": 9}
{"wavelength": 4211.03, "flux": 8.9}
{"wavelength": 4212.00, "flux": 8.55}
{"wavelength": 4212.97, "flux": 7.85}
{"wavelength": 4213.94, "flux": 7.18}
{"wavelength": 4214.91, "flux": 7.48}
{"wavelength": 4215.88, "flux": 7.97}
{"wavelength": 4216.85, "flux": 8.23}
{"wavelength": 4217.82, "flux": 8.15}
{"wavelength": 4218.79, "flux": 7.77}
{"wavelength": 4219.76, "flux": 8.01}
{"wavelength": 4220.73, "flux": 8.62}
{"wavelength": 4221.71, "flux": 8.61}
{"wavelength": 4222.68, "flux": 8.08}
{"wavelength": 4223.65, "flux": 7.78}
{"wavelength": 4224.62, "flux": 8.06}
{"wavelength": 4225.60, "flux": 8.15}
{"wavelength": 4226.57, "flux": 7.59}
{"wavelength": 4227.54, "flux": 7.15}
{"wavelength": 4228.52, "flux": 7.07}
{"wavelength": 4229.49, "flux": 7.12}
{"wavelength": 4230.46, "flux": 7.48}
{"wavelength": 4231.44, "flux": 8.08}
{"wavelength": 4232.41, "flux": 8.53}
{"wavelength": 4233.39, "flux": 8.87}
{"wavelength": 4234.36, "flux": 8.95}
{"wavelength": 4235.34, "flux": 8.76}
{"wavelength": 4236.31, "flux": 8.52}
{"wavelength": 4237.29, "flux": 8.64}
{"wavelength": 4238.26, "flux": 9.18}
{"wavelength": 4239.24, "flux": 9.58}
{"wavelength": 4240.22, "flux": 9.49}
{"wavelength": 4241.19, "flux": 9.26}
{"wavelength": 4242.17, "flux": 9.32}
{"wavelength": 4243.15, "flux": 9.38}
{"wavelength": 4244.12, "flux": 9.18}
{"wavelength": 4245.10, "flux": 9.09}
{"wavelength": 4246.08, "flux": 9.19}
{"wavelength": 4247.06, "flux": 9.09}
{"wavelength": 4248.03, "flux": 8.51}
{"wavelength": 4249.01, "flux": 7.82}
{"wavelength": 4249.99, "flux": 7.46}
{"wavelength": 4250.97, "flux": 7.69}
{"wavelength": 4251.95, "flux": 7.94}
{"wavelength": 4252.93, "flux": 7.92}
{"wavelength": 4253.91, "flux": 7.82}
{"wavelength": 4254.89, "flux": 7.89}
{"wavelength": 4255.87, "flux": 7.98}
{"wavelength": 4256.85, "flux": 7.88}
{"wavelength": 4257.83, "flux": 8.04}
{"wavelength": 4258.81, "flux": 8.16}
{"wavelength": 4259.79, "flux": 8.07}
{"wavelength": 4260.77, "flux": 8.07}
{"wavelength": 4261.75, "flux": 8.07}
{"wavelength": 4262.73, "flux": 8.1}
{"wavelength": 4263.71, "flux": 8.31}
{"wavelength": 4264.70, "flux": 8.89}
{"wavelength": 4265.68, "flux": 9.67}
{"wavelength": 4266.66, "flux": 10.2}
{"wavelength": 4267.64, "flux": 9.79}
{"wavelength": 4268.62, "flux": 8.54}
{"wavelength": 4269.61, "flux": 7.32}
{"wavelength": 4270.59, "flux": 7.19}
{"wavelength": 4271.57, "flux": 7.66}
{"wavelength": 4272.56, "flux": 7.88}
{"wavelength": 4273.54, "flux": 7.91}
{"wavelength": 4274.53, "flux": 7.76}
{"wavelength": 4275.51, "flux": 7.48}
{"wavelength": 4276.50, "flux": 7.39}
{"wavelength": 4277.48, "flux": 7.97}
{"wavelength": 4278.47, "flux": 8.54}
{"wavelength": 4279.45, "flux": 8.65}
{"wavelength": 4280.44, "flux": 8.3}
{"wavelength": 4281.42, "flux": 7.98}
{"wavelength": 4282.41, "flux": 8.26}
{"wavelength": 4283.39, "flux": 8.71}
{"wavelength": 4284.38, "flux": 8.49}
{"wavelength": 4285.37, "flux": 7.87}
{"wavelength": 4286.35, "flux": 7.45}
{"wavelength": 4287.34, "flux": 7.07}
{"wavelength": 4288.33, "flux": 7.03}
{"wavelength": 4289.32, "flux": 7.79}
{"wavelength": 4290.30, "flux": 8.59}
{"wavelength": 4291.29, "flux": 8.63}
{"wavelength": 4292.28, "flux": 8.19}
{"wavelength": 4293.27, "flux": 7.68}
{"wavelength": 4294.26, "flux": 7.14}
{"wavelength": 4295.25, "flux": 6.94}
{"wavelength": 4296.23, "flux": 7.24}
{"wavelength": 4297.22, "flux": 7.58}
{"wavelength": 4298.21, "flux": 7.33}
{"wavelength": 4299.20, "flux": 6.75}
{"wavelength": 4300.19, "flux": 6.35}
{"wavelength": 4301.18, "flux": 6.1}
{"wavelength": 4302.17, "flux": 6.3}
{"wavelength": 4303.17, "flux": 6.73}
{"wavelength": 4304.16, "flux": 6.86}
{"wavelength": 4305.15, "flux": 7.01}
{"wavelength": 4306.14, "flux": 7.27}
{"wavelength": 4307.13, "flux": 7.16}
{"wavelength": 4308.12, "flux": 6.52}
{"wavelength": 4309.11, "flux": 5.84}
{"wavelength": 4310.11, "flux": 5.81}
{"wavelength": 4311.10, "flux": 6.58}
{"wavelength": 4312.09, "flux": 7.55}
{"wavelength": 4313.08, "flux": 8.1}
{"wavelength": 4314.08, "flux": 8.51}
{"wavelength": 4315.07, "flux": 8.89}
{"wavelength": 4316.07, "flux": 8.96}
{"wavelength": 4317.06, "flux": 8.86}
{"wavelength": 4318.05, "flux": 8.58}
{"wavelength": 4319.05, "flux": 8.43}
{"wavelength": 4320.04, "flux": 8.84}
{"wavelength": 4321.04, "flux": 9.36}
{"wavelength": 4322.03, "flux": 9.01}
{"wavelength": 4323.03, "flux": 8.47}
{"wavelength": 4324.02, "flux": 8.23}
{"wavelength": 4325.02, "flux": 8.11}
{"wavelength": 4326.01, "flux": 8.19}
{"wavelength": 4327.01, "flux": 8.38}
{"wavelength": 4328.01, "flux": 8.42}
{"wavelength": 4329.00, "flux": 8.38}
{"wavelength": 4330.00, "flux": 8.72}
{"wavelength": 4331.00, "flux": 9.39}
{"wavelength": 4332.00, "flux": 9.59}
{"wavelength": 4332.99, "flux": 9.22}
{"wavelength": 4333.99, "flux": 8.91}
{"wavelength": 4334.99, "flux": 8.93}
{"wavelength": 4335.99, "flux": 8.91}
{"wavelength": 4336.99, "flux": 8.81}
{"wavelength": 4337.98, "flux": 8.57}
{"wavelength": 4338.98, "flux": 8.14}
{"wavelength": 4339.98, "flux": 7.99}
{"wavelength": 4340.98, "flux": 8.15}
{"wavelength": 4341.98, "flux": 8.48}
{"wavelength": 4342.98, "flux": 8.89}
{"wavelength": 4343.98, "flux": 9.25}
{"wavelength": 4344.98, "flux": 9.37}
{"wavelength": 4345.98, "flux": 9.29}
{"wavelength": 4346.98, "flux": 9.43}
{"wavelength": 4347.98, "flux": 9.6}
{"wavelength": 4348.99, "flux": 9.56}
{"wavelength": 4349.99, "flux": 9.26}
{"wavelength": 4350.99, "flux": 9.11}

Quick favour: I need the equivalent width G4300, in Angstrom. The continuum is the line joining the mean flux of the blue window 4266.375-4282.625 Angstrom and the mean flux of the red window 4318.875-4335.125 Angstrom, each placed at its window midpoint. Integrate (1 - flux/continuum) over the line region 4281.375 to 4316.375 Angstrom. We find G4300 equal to 4.18 Angstrom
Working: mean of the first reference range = 8.14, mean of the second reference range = 8.74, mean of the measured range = 7.41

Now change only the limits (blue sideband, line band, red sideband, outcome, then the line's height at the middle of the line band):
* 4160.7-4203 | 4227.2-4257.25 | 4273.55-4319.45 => -3.25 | 7.6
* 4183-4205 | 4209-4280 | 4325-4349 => -4.53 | 7.8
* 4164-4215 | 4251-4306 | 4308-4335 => 1.78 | 8.11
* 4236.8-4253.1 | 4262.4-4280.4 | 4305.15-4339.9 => 0.63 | 8.59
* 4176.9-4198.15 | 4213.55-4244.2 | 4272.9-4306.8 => -3.83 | 7.39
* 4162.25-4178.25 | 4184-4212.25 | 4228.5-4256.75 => 2.36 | 8.22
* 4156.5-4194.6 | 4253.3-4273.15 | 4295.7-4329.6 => -1.45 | 7.71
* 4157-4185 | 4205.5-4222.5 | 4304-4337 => -0.36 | 8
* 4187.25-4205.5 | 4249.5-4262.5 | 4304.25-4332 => -0.46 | 7.66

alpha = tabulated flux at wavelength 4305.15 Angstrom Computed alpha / 7.01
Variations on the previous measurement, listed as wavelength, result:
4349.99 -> 9.26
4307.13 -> 7.16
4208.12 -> 8.17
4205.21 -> 8.1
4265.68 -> 9.67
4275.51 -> 7.48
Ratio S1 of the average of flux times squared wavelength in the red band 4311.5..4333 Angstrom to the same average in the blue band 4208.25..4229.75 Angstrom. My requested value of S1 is 1.1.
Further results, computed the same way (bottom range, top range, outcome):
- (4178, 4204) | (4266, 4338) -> 1.16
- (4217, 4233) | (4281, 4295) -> 1.03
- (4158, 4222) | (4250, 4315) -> 1.04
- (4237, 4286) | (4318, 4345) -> 1.07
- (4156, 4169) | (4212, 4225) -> 1.01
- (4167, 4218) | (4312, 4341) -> 1.21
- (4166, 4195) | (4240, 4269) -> 1.17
